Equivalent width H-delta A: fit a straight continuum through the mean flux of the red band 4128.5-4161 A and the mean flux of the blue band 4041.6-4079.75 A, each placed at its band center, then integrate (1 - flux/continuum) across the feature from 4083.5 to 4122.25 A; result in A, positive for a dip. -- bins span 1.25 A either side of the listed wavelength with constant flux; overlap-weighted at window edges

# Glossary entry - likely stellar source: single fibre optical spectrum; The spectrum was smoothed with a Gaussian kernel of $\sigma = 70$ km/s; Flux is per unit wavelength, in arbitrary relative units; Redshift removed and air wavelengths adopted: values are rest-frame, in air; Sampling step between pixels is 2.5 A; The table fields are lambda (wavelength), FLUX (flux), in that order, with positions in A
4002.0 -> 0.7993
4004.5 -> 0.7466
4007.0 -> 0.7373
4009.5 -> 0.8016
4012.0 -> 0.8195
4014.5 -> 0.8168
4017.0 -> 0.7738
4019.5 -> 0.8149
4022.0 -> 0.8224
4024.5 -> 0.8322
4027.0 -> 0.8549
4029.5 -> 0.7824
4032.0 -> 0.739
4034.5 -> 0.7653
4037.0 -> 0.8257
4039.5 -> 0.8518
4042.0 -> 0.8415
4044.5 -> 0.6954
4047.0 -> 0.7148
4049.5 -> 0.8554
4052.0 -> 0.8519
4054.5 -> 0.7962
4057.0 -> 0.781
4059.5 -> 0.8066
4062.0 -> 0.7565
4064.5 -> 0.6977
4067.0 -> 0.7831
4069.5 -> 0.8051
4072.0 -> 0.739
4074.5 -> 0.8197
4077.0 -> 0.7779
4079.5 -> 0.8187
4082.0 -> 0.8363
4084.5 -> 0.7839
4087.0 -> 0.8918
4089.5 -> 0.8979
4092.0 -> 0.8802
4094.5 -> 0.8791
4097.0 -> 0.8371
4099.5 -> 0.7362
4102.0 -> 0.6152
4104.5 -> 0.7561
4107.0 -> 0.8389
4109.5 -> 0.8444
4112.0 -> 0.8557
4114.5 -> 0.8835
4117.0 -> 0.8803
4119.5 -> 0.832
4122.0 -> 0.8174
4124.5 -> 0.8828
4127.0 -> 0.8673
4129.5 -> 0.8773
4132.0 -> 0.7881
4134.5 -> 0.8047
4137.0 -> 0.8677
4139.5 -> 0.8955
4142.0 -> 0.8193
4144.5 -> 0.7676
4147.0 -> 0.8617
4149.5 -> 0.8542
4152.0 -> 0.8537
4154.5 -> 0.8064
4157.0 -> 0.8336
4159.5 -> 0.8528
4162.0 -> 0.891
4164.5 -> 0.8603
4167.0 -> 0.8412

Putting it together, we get -0.9 A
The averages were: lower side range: 0.782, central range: 0.827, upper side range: 0.837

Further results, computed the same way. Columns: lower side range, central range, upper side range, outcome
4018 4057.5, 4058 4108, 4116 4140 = 1.71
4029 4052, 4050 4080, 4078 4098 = 1.26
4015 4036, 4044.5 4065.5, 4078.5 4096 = 1.21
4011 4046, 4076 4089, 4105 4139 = 0.03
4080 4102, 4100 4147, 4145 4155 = 0.50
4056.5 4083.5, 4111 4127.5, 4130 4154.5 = -0.83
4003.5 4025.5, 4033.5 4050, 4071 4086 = 0.14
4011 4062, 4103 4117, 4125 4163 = -0.10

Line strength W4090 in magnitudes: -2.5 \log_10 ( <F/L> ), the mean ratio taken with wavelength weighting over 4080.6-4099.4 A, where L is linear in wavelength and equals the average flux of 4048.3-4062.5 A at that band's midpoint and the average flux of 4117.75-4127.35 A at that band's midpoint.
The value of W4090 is -0.03 mag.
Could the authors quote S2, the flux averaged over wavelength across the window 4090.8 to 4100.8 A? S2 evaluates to 0.832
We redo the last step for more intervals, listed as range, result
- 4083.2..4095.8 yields 0.866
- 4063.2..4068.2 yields 0.74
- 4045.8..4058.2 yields 0.8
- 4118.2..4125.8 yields 0.844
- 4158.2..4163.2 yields 0.871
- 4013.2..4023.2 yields 0.807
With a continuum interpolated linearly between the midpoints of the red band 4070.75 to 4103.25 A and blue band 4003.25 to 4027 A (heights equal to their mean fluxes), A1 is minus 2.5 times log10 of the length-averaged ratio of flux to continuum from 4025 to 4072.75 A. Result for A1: 0.022 mag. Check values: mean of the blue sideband 0.799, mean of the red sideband 0.809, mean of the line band 0.788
